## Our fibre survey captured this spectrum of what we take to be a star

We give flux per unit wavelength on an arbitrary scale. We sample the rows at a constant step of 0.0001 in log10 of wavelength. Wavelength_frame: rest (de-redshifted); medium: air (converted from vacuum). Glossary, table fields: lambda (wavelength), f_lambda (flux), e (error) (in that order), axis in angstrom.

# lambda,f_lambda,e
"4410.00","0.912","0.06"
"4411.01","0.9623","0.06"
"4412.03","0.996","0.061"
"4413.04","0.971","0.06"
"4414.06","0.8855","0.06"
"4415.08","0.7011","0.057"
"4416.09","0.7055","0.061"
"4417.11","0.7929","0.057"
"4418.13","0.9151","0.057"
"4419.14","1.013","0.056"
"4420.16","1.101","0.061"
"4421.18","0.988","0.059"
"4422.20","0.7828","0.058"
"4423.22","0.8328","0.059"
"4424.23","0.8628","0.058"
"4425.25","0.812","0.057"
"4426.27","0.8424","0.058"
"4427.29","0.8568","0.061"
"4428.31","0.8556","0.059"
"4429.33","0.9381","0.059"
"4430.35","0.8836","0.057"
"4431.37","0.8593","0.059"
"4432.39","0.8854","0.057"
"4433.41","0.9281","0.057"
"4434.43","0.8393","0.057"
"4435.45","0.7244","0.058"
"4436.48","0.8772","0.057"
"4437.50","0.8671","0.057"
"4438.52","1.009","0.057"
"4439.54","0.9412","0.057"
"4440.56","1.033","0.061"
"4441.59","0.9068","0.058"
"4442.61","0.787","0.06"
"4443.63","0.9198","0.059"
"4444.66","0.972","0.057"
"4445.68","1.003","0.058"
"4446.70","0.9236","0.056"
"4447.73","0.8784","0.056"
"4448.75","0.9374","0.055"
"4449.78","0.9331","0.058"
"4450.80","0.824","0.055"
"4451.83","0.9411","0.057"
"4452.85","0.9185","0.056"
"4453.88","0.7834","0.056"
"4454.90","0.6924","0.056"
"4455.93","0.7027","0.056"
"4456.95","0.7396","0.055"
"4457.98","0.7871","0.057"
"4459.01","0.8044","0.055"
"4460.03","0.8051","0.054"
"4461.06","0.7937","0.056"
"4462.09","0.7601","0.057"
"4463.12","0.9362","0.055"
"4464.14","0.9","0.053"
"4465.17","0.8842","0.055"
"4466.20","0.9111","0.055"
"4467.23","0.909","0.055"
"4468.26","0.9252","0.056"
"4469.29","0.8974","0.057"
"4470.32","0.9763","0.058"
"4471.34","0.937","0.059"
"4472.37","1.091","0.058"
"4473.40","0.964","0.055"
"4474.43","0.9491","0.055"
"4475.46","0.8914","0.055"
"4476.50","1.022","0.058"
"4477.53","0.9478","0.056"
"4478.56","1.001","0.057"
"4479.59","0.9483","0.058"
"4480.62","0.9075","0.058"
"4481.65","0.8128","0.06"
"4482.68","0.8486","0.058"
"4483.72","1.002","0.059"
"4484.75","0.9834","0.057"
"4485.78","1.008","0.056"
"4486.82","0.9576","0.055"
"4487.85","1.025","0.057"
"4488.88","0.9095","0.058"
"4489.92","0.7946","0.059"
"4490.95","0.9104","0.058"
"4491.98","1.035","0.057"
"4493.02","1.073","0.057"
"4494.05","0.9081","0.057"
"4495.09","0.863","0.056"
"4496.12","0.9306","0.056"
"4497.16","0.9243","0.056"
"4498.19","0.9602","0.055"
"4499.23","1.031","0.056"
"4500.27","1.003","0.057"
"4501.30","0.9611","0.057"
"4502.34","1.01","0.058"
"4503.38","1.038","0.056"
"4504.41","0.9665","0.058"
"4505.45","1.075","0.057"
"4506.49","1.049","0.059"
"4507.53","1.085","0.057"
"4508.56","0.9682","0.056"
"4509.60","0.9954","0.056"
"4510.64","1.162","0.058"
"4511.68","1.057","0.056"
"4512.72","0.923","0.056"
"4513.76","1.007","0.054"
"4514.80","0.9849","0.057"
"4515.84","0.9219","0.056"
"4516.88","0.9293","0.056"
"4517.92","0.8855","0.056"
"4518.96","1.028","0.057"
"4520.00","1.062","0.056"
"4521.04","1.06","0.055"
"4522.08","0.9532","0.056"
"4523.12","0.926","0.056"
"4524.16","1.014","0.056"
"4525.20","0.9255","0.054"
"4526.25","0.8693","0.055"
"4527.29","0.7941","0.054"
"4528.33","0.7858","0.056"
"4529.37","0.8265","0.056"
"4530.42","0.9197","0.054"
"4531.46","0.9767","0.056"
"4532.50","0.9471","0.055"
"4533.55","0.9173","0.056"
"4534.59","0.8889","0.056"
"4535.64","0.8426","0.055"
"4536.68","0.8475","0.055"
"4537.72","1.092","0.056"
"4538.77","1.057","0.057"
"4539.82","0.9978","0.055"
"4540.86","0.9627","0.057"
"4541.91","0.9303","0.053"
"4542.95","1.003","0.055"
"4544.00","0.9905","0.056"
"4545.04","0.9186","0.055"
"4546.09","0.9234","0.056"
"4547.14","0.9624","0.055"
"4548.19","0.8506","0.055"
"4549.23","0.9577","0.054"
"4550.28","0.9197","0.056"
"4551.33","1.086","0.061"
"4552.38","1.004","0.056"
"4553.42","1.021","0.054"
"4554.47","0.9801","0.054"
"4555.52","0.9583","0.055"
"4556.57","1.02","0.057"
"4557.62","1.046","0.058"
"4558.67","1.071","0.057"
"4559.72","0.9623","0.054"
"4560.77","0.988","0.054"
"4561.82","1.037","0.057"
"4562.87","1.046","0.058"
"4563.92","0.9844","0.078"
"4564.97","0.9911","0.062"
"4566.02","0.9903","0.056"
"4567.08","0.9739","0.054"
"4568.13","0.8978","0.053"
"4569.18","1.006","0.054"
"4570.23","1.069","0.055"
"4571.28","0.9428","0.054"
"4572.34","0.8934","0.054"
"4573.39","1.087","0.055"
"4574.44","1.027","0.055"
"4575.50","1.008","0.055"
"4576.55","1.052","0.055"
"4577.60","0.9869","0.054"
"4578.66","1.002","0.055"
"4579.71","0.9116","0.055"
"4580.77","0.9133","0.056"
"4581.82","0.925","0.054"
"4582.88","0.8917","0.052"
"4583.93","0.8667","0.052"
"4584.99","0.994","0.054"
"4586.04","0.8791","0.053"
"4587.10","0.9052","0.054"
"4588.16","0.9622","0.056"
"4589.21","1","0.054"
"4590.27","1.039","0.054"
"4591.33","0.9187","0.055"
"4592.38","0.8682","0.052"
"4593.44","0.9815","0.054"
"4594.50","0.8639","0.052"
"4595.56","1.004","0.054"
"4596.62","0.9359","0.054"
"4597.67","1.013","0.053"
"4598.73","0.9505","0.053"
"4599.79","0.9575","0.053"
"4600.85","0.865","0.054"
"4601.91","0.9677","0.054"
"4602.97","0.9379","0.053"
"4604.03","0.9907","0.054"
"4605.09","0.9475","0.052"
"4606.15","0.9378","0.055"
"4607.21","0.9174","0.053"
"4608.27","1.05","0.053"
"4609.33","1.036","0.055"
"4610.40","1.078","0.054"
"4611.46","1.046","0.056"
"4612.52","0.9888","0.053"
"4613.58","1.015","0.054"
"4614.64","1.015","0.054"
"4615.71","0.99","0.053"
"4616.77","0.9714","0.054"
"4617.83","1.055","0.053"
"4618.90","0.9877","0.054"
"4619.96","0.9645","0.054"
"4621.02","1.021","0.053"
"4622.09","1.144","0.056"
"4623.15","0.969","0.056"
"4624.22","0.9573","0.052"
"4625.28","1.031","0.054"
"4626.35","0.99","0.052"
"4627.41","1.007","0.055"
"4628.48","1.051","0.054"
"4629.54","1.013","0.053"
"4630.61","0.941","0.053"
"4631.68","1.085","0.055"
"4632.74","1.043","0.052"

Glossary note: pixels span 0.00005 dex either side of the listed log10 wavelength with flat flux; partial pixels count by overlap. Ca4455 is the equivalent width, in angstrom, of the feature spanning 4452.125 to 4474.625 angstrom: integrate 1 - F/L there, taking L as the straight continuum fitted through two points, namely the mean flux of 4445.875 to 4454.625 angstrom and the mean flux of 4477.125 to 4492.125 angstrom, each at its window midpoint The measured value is 1.07 angstrom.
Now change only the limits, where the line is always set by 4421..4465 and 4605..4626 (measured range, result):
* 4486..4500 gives -0.7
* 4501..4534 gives -1.5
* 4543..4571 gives -0.8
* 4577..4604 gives 1.2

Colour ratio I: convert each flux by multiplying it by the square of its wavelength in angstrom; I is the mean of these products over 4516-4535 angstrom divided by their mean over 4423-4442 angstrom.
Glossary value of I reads 1.1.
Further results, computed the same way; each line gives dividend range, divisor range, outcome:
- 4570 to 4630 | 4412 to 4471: 1.20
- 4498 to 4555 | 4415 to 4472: 1.15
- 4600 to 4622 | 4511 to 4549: 1.09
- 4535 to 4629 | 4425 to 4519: 1.11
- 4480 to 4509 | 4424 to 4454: 1.11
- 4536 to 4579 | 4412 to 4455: 1.18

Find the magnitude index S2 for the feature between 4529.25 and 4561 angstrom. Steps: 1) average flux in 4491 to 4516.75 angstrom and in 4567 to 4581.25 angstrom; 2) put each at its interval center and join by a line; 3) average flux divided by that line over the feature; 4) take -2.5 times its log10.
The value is 0.03 mag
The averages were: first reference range 0.994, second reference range 0.984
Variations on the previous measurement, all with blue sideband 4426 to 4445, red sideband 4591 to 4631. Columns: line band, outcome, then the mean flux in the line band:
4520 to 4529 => 0.02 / 0.924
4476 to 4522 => -0.06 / 0.977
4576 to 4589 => 0.03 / 0.943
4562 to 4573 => -0.02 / 0.983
